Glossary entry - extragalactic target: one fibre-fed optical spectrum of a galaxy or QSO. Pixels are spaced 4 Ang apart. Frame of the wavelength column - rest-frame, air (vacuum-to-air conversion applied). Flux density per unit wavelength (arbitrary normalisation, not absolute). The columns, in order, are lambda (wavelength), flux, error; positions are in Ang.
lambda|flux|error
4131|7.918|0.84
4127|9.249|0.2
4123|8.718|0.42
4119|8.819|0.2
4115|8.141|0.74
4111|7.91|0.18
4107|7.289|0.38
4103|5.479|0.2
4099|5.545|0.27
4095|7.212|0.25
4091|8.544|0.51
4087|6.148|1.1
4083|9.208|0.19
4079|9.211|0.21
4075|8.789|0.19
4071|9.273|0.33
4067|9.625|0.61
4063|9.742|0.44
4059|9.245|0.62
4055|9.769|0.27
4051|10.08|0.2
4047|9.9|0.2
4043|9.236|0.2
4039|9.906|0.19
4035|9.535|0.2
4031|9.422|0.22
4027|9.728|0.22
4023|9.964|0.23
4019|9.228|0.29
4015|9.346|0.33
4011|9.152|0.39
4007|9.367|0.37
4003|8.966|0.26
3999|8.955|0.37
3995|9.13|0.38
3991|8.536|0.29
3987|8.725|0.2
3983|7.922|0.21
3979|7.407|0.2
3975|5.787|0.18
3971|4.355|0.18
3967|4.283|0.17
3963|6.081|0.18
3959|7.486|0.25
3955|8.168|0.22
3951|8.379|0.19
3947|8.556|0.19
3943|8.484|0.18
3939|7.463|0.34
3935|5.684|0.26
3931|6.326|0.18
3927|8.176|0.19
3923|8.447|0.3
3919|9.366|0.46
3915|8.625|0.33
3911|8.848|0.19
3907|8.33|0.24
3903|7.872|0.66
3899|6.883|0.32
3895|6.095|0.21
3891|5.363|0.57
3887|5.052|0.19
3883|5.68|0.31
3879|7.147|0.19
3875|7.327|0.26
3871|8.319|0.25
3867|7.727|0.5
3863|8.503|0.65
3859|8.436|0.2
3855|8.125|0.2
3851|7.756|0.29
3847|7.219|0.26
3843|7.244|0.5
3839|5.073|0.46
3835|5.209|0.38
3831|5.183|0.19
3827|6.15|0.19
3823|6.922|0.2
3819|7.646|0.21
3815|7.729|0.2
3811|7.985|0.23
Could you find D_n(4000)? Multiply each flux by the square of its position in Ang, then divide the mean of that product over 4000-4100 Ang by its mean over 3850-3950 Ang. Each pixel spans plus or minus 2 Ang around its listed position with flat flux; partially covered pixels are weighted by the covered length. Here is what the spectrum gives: 1.30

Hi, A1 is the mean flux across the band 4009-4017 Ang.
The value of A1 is 9.25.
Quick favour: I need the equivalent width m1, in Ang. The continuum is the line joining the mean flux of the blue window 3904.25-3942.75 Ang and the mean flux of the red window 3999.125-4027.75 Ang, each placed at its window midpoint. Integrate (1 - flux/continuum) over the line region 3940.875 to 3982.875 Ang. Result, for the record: 7.74 Ang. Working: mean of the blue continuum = 7.94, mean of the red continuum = 9.35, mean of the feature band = 6.95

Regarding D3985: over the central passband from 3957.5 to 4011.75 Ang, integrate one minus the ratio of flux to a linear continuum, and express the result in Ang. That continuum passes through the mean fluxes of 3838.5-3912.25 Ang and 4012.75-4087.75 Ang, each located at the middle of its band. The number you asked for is 6.7 Ang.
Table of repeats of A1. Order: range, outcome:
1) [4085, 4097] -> 7.3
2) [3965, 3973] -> 4.32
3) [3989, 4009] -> 8.99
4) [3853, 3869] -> 8.2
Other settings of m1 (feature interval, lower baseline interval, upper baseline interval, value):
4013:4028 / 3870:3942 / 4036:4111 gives -2.6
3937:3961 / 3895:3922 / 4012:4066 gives 1.5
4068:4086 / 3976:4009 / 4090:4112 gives -4.3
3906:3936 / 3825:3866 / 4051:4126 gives -2.8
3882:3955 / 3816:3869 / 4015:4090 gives 3.8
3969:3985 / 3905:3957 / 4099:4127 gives 3.2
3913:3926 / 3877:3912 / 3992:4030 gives -2.6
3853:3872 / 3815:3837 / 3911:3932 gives -2.9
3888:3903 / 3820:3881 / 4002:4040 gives 2.8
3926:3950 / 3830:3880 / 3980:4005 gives 1.9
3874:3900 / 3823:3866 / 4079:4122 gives 3.2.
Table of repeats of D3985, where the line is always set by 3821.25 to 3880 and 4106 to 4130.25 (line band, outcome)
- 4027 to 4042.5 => -3.2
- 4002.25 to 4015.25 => -2.3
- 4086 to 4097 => 1.1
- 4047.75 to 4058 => -2.3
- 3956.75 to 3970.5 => 3.3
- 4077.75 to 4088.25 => -0.1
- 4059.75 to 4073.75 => -2.3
